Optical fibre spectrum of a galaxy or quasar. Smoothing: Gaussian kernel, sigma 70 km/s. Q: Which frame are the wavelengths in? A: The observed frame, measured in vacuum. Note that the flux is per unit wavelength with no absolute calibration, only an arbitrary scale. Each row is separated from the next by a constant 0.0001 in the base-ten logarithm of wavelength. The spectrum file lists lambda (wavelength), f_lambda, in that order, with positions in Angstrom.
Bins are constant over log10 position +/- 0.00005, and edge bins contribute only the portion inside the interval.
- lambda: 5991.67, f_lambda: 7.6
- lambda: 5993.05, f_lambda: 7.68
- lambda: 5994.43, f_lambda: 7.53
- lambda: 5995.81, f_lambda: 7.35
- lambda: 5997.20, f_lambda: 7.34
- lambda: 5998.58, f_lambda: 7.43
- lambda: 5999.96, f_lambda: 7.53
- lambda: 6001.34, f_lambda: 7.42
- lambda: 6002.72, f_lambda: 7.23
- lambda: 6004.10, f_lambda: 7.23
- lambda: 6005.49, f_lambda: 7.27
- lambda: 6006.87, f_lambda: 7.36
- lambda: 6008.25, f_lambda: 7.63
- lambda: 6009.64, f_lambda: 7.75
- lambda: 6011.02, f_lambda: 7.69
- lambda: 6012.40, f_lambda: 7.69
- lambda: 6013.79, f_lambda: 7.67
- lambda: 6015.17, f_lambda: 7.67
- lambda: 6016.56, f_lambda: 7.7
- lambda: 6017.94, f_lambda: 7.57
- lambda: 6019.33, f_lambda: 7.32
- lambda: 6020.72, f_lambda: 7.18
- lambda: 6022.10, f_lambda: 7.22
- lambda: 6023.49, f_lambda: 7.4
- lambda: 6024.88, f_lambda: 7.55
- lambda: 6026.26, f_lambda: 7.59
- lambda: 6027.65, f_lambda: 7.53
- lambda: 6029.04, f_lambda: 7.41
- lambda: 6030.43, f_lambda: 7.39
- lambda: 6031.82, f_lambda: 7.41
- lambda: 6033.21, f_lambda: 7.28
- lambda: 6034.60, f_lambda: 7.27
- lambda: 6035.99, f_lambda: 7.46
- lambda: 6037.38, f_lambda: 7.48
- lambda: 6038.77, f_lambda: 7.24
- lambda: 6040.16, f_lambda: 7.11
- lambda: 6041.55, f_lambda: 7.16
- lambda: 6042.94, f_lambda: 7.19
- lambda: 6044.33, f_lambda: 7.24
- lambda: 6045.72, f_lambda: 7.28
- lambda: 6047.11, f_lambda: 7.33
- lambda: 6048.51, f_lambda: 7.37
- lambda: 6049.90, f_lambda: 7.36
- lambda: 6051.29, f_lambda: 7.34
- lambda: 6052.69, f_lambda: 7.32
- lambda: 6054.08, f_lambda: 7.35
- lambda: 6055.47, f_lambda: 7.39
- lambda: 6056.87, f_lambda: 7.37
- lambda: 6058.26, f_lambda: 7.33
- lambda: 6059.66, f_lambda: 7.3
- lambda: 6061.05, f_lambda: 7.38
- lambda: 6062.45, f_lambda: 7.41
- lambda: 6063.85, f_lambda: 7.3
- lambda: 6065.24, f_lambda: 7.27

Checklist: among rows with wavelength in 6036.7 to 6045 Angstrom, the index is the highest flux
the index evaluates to 7.48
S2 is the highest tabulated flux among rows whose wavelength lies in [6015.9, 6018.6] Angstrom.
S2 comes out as 7.7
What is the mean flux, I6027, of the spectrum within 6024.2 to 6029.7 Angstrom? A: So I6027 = 7.53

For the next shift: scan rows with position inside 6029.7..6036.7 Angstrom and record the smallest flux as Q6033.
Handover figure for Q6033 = 7.27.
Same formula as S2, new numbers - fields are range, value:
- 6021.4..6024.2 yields 7.4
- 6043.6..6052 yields 7.37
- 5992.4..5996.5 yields 7.68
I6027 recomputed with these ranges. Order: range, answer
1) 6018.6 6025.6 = 7.34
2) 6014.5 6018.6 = 7.65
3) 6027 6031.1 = 7.44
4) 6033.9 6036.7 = 7.36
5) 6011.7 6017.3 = 7.69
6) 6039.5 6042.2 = 7.14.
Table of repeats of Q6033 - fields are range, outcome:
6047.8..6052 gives 7.34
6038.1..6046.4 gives 7.11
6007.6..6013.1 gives 7.63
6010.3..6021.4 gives 7.18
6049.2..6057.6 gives 7.32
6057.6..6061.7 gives 7.3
